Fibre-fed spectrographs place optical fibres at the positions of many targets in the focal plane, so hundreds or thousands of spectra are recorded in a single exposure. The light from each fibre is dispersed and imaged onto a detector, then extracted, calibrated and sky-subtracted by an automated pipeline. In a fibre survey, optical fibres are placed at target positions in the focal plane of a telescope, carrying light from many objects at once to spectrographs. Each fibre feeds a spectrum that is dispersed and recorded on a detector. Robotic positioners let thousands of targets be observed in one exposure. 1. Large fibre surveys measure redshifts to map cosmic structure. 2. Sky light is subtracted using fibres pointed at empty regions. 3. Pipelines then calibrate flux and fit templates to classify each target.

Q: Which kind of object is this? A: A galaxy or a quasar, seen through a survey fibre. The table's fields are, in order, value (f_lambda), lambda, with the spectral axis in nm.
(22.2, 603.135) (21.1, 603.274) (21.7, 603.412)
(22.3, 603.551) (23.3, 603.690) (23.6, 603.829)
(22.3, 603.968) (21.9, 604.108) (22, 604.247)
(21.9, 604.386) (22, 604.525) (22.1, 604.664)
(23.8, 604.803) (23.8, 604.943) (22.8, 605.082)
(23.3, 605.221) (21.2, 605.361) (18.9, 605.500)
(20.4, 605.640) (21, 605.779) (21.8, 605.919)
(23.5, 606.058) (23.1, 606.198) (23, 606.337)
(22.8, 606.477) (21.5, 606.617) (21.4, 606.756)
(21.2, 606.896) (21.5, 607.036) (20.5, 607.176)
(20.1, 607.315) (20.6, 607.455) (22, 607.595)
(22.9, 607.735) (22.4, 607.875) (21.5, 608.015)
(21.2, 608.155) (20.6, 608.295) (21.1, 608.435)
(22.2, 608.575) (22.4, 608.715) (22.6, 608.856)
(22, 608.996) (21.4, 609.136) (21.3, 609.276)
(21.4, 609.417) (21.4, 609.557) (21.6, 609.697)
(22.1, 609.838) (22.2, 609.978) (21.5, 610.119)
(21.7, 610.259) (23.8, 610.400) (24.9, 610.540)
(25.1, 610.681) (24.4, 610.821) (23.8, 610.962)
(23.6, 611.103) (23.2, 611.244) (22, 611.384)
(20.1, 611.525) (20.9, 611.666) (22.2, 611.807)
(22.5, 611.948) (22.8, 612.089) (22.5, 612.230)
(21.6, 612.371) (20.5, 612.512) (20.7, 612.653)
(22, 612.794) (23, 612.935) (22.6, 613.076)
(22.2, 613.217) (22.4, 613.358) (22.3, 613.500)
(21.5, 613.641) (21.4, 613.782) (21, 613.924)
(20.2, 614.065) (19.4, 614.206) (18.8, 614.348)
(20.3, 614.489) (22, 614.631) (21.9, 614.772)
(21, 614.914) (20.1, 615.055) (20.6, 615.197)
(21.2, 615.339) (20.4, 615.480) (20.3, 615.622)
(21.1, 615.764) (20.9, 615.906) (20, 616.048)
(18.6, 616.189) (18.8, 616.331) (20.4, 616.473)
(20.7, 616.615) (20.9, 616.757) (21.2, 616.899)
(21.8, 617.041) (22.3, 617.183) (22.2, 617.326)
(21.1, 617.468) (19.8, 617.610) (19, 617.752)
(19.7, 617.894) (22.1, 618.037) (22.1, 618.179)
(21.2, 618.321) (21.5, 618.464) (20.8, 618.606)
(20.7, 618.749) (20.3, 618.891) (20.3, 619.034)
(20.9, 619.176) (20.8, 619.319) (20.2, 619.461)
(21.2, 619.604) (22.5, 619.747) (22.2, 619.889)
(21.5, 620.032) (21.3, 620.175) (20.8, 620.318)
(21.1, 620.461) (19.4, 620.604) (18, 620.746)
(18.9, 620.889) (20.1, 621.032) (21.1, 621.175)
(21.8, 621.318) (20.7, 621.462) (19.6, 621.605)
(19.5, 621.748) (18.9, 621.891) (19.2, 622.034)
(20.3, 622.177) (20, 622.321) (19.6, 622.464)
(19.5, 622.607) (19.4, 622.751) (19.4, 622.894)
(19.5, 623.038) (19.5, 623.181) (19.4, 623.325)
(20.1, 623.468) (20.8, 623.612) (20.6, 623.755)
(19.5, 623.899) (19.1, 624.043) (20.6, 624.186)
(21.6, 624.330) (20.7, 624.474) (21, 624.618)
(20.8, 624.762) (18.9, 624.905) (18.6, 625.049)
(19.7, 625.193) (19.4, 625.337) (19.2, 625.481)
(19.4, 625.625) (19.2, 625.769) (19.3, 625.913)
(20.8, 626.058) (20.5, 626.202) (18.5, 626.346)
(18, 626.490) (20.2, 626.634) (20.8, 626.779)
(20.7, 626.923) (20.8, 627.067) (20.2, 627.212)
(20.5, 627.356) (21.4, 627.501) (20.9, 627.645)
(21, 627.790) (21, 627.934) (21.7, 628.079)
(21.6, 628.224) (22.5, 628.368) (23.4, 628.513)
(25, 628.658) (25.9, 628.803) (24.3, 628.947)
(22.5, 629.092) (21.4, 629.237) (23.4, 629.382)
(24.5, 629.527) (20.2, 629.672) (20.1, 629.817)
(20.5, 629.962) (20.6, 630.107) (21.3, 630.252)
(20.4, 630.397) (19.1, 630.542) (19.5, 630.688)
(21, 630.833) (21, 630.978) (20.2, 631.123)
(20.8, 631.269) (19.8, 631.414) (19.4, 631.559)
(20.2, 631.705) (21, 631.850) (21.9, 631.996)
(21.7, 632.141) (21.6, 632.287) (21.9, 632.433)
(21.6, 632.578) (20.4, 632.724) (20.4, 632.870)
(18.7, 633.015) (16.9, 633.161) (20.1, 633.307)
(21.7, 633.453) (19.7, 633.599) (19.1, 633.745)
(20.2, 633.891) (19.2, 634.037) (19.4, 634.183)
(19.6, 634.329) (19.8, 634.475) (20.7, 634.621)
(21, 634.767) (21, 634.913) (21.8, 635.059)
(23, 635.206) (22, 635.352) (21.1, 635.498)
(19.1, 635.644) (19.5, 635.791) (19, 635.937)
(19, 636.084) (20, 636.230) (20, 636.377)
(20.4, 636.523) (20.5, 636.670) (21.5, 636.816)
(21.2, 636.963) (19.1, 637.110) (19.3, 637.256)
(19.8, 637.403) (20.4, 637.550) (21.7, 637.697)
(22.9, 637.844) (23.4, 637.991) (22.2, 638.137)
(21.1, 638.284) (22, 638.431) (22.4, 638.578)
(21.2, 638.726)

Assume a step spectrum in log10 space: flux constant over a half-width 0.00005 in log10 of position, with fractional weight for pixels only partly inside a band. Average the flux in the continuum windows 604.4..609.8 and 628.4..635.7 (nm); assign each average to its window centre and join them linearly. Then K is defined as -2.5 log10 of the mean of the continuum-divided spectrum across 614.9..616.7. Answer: 0.063 mag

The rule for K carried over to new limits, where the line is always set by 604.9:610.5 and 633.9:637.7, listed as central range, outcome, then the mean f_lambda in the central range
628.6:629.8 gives -0.13 mag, 23.2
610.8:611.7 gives -0.04 mag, 22.5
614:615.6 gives 0.05 mag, 20.5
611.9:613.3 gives -0.03 mag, 22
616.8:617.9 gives 0.02 mag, 21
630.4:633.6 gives 0.01 mag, 20.4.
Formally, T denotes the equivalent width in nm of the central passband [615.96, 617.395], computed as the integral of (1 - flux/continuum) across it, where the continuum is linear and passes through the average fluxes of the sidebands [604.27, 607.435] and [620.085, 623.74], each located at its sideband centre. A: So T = -0.01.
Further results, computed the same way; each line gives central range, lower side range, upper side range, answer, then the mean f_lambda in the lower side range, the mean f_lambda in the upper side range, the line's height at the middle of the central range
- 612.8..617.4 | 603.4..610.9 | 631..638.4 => 0.14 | 22.1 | 20.5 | 21.6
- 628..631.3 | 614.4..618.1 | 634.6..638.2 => -0.16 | 20.7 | 20.8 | 20.8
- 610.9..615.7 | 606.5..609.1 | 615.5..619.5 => -0.09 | 21.6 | 20.7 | 21.1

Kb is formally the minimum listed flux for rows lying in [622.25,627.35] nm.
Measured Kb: 18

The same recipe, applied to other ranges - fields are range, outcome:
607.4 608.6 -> 20.6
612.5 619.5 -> 18.6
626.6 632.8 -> 19.1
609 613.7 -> 20.1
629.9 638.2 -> 16.9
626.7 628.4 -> 20.2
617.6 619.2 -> 19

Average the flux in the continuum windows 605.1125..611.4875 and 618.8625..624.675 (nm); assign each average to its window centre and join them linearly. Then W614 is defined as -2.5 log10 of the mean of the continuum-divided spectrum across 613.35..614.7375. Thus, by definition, 0.02 mag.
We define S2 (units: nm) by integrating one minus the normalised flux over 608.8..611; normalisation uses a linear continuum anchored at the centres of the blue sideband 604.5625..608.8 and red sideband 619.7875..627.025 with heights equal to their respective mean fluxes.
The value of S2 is -0.11 nm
